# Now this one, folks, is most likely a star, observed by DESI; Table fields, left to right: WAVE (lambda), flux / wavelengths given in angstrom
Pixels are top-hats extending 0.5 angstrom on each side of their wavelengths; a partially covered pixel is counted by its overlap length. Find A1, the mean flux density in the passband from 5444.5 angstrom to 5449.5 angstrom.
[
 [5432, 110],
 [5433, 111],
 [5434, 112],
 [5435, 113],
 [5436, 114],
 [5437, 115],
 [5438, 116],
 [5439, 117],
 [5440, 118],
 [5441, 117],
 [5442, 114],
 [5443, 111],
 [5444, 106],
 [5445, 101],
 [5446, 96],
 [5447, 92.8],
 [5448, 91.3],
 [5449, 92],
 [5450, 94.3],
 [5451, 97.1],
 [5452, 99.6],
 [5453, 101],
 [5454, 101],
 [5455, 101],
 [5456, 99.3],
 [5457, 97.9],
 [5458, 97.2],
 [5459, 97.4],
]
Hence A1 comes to 94.6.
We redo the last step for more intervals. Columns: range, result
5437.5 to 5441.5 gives 117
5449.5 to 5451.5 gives 95.7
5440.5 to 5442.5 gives 116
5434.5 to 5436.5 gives 114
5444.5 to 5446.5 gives 98.5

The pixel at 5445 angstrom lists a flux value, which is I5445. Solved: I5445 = 101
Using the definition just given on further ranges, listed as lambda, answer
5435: 113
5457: 97.9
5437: 115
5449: 92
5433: 111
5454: 101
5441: 117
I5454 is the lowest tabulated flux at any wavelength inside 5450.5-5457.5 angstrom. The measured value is 97.1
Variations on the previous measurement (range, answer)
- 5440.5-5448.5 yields 91.3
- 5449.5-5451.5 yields 94.3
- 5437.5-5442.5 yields 114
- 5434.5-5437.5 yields 113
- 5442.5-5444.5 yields 106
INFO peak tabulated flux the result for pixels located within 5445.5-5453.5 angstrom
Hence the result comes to 101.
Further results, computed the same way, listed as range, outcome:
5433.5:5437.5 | 115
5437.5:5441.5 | 118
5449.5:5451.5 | 97.1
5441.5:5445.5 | 114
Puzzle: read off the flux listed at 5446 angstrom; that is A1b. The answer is 96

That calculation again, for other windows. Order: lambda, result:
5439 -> 117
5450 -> 94.3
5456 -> 99.3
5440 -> 118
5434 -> 112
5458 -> 97.2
